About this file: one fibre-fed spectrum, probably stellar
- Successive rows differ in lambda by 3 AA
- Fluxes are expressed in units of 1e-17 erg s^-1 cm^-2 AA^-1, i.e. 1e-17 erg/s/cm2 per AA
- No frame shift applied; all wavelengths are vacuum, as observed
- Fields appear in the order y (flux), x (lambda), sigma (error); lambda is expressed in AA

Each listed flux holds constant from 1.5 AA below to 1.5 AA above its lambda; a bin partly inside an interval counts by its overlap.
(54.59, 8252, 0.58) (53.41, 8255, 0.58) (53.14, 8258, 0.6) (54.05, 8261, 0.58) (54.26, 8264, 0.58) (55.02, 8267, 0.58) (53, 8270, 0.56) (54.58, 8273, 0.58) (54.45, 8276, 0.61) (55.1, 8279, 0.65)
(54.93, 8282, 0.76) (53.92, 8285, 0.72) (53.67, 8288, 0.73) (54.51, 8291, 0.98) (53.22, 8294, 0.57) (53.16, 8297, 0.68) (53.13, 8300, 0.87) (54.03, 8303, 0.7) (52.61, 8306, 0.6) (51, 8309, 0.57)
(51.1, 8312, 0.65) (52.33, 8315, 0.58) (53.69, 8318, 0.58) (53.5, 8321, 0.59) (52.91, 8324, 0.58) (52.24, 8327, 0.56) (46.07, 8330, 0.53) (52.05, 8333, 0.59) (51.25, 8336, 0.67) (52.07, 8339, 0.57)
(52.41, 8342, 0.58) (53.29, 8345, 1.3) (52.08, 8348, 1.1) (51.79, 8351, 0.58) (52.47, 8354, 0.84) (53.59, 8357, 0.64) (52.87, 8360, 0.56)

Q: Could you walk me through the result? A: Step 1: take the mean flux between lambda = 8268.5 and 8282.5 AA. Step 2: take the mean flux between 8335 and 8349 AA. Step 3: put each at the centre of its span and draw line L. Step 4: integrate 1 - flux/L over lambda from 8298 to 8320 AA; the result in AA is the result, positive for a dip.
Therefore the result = 0.3 AA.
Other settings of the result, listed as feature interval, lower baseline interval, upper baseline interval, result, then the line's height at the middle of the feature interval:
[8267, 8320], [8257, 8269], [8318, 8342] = -0.5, 53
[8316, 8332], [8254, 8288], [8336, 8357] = 0.4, 52.9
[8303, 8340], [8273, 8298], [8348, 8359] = 1.0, 53.3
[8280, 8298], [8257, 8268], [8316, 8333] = -0.3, 53.1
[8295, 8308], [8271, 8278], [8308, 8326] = 0.0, 53.2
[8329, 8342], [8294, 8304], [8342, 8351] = 0.5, 52.7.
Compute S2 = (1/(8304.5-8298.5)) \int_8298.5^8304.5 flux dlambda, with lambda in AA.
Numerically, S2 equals 53.6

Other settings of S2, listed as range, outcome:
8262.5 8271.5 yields 54.1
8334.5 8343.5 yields 51.9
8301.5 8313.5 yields 52.2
